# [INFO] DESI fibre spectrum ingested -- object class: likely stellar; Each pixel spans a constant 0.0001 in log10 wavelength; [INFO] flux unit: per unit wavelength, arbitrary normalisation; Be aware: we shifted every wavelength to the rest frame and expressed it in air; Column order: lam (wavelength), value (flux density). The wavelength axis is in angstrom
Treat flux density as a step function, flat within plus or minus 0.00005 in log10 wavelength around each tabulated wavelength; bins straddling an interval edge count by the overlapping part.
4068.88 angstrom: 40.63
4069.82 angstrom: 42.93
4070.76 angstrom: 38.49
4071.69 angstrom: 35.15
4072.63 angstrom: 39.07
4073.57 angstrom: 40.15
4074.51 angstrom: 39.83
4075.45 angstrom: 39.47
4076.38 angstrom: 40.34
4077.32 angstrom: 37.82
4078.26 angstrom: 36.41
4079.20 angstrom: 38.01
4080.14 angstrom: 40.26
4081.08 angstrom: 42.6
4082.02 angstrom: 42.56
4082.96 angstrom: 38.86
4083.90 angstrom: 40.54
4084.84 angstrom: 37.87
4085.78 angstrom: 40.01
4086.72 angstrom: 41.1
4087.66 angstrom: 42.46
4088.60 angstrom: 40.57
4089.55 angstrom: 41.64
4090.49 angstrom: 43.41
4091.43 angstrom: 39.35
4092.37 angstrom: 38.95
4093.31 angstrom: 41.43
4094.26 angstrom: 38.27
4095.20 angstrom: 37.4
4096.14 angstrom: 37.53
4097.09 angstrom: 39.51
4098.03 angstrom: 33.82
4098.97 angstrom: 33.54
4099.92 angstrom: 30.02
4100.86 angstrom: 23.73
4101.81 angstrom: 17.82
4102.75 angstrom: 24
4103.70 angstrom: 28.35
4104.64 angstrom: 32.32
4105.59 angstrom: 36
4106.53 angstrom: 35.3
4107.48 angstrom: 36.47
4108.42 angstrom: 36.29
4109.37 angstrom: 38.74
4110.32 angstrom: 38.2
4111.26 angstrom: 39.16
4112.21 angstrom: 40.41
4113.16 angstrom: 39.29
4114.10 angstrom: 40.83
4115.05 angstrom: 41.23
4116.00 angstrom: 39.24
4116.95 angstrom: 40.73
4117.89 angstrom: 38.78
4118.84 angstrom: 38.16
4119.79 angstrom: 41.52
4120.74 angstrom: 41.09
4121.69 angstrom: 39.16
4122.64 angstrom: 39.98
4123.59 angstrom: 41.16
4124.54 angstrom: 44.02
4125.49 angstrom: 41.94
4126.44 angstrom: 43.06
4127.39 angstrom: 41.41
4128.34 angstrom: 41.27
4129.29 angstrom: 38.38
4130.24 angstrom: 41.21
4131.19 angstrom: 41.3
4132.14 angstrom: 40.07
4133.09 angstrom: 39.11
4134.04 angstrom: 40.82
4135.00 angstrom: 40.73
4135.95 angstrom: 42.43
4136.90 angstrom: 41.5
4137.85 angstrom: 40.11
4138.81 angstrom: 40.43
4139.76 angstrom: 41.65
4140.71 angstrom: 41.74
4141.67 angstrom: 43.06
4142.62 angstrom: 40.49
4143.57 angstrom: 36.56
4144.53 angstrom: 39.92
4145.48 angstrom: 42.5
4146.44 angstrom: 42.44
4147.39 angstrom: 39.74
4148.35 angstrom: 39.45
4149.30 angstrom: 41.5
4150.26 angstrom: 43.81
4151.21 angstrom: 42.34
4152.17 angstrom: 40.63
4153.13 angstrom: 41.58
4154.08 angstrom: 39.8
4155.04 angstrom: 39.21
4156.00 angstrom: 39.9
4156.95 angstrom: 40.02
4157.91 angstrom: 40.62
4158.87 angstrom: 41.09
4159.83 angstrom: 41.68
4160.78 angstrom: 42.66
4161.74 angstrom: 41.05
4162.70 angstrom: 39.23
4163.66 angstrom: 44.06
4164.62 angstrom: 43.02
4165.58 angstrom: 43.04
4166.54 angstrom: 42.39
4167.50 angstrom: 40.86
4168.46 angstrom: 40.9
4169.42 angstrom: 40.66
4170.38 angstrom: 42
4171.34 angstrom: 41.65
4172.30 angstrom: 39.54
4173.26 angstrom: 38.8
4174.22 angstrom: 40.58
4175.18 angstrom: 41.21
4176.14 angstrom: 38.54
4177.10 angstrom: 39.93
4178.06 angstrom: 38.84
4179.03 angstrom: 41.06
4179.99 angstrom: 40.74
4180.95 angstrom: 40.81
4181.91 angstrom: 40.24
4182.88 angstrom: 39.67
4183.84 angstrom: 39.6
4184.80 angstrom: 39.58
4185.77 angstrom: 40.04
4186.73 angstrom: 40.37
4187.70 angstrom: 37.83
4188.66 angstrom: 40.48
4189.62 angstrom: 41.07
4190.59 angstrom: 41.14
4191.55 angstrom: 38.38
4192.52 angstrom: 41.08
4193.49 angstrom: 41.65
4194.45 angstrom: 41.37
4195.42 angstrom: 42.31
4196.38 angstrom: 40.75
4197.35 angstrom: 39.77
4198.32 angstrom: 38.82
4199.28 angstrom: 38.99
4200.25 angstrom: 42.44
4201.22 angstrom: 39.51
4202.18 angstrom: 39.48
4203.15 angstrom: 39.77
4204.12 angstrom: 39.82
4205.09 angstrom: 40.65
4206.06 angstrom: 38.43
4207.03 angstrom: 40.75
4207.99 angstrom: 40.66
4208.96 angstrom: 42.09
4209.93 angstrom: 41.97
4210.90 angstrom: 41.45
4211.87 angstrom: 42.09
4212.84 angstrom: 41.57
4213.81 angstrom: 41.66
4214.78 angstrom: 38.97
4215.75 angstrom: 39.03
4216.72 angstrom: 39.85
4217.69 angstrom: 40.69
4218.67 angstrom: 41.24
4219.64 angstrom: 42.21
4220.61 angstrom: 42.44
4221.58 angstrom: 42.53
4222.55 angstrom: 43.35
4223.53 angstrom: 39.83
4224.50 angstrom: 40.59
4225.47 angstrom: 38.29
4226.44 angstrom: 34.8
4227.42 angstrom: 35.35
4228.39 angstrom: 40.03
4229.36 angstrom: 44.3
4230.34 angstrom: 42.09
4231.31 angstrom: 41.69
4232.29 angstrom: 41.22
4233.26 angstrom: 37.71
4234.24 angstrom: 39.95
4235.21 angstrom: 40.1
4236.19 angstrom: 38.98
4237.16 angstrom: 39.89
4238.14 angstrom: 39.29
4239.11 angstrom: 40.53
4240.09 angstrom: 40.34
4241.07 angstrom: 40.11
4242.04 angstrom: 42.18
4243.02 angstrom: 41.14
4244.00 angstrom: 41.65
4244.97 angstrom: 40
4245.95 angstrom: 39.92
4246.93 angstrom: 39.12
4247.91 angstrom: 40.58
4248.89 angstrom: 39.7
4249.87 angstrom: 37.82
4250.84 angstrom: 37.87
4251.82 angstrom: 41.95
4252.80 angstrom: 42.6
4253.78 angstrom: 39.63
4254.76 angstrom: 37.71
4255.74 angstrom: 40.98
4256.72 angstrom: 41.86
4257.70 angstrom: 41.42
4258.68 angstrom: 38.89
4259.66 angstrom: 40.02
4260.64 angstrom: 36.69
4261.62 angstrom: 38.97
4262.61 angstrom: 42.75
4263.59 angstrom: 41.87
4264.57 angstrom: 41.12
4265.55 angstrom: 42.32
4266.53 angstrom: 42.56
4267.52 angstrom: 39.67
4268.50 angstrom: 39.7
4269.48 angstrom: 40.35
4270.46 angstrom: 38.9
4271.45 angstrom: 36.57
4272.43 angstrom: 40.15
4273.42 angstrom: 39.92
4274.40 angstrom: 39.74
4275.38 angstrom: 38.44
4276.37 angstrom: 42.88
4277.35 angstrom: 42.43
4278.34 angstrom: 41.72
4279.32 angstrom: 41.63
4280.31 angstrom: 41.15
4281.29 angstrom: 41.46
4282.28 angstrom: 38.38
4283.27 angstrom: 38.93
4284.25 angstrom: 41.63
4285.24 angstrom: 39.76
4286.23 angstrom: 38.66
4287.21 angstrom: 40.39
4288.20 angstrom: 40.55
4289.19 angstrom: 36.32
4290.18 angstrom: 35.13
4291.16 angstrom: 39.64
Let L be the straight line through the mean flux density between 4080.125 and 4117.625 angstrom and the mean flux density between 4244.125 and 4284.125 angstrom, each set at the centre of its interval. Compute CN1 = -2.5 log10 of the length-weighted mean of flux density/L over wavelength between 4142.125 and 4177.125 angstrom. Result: -0.071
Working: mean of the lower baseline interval 37.2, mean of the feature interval 40.9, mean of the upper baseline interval 40.2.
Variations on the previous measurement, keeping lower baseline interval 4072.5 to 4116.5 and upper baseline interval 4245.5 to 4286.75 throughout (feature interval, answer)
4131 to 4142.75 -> -0.08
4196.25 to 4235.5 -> -0.03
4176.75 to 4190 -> -0.03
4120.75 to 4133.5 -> -0.08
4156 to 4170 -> -0.08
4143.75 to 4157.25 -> -0.07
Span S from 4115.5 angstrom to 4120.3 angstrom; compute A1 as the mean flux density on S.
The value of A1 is 39.7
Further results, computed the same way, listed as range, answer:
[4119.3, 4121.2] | 41.2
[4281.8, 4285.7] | 39.7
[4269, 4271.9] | 38.6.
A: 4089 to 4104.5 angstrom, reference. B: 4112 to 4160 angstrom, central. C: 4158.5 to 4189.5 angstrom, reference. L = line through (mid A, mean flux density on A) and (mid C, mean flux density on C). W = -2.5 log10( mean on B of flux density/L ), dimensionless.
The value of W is -0.09 mag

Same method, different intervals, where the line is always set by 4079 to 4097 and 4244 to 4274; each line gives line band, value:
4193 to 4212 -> -0.01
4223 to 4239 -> 0.01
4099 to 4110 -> 0.28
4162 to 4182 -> -0.02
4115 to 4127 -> -0.02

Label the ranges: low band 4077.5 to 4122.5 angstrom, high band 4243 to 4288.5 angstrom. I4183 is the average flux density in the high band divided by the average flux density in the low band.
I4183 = 1.1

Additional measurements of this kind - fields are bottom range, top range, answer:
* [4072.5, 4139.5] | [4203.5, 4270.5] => 1.05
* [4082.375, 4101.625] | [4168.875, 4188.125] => 1.06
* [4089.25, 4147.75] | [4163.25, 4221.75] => 1.06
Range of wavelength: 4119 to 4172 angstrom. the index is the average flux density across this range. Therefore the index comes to 41.1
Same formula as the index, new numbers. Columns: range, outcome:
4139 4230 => 40.6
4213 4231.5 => 40.5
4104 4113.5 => 37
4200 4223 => 40.9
